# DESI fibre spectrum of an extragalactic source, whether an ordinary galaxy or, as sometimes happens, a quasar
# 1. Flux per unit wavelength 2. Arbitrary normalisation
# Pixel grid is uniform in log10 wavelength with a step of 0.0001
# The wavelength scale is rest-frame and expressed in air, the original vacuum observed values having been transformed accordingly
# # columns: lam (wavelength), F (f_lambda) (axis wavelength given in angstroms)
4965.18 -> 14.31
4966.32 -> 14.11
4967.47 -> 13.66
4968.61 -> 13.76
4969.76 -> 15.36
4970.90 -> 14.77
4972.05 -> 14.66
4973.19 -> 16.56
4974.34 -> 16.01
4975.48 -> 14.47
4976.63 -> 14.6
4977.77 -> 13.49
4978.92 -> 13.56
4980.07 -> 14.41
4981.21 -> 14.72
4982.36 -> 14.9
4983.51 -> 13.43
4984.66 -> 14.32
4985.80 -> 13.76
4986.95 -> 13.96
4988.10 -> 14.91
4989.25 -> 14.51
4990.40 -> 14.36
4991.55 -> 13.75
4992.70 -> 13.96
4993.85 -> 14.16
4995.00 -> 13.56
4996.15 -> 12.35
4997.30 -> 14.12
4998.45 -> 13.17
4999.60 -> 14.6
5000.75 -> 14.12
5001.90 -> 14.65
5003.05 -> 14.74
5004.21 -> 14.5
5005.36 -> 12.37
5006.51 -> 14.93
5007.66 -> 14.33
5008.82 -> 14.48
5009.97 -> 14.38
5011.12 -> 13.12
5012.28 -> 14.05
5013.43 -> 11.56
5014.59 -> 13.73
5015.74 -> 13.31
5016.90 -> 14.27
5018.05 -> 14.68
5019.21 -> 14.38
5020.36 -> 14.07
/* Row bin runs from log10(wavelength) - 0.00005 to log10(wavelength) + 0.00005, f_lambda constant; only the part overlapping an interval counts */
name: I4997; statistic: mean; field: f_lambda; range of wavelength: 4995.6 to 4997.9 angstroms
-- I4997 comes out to 13.3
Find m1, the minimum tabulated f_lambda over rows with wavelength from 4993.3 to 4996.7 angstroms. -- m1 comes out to 12.35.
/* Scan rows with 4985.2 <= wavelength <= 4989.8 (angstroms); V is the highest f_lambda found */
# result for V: 14.91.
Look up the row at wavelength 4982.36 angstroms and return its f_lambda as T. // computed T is 14.9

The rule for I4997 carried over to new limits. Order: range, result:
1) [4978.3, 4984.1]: 14.2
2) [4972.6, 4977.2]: 15.4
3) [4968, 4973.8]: 15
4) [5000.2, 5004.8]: 14.5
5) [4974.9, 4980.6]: 14.1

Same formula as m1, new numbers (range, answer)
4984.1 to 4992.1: 13.75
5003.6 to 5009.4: 12.37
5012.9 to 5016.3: 11.56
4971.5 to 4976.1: 14.47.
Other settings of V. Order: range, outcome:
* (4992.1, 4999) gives 14.16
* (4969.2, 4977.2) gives 16.56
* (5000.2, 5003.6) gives 14.74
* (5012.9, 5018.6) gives 14.68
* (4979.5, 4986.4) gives 14.9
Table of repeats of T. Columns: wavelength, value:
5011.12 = 13.12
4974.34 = 16.01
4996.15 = 12.35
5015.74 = 13.31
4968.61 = 13.76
